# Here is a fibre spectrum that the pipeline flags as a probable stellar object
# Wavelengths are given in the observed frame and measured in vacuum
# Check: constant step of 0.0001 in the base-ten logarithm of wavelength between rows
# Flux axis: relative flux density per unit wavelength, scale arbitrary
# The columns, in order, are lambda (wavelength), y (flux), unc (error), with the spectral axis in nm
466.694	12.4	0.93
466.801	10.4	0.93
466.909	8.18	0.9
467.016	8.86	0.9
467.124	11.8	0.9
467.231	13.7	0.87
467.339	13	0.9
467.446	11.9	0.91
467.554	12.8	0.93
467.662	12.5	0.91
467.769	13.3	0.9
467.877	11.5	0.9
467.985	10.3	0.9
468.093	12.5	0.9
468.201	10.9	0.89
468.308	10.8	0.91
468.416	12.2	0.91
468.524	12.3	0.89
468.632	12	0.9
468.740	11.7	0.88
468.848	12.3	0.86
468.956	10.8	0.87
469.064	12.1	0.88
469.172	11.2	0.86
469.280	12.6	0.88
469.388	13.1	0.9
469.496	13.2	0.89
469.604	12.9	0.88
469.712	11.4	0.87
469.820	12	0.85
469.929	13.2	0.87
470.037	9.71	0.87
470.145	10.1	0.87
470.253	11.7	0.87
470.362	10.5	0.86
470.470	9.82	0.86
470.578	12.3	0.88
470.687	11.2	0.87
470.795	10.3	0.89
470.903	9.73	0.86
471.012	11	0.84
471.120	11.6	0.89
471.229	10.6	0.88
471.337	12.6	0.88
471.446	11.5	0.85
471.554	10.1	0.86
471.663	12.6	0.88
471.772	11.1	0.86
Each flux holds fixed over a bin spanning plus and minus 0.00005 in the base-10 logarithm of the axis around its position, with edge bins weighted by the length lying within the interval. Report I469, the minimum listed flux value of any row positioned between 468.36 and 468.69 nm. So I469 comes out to 12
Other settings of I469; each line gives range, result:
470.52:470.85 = 10.3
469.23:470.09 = 9.71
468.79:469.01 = 10.8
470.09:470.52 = 9.82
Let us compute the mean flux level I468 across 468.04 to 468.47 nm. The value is 11.6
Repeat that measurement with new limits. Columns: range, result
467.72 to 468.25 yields 11.7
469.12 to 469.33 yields 11.9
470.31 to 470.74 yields 11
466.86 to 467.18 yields 9.69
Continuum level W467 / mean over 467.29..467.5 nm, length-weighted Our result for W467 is 12.5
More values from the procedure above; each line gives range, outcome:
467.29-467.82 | 12.7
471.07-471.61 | 11.3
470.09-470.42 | 10.8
